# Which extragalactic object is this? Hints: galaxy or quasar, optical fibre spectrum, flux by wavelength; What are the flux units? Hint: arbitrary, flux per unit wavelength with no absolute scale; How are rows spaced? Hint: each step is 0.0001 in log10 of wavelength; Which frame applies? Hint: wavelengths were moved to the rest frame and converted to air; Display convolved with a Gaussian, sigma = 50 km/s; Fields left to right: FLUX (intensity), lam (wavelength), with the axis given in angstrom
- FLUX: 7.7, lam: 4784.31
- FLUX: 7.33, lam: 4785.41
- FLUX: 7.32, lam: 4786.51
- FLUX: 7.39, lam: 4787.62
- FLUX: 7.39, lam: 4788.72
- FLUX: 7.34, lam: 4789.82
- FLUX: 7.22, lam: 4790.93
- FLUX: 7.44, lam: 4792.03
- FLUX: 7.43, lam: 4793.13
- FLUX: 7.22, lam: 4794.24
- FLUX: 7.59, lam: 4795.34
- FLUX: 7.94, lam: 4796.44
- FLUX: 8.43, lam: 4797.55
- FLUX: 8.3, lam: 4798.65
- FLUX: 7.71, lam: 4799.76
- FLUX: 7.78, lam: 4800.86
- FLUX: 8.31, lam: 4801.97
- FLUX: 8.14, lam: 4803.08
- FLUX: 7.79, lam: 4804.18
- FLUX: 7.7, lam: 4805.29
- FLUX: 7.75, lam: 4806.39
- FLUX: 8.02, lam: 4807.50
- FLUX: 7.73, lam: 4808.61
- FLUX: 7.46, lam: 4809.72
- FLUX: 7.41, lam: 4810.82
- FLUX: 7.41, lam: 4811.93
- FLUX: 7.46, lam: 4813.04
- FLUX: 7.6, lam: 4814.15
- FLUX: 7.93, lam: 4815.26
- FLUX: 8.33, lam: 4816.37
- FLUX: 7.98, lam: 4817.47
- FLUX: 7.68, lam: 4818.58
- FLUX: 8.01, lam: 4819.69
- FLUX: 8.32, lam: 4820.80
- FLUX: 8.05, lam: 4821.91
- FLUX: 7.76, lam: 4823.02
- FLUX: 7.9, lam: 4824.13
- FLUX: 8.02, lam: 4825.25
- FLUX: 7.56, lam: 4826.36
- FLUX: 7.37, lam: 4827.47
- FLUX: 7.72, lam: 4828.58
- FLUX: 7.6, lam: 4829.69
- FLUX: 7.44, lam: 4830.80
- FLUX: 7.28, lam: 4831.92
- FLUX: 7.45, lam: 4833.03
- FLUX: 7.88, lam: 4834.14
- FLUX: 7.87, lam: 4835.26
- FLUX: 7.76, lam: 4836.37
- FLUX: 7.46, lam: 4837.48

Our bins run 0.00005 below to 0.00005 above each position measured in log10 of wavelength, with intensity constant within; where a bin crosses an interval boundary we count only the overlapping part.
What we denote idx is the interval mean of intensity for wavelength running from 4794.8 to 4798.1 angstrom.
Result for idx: 7.99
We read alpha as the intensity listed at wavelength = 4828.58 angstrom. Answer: 7.72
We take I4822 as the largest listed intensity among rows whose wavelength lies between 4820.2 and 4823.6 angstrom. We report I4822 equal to 8.32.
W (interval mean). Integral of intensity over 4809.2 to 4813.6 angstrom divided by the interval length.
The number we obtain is 7.44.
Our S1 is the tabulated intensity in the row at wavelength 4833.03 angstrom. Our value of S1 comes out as 7.45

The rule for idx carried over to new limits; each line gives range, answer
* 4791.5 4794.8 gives 7.37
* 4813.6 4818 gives 7.97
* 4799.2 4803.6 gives 7.97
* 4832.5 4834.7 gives 7.67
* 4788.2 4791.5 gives 7.31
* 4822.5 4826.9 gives 7.8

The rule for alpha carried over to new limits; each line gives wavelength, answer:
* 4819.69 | 8.01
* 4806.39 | 7.75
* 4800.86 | 7.78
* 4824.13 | 7.9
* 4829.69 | 7.6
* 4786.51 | 7.32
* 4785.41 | 7.33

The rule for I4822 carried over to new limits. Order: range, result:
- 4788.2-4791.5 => 7.39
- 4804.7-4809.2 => 8.02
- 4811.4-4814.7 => 7.6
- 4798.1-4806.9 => 8.31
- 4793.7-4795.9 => 7.59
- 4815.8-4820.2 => 8.33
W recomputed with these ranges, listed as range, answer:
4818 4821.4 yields 8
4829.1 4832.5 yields 7.44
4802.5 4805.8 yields 7.88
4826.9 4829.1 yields 7.55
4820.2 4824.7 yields 7.99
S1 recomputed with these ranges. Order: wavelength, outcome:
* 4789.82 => 7.34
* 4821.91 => 8.05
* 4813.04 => 7.46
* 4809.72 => 7.46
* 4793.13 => 7.43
